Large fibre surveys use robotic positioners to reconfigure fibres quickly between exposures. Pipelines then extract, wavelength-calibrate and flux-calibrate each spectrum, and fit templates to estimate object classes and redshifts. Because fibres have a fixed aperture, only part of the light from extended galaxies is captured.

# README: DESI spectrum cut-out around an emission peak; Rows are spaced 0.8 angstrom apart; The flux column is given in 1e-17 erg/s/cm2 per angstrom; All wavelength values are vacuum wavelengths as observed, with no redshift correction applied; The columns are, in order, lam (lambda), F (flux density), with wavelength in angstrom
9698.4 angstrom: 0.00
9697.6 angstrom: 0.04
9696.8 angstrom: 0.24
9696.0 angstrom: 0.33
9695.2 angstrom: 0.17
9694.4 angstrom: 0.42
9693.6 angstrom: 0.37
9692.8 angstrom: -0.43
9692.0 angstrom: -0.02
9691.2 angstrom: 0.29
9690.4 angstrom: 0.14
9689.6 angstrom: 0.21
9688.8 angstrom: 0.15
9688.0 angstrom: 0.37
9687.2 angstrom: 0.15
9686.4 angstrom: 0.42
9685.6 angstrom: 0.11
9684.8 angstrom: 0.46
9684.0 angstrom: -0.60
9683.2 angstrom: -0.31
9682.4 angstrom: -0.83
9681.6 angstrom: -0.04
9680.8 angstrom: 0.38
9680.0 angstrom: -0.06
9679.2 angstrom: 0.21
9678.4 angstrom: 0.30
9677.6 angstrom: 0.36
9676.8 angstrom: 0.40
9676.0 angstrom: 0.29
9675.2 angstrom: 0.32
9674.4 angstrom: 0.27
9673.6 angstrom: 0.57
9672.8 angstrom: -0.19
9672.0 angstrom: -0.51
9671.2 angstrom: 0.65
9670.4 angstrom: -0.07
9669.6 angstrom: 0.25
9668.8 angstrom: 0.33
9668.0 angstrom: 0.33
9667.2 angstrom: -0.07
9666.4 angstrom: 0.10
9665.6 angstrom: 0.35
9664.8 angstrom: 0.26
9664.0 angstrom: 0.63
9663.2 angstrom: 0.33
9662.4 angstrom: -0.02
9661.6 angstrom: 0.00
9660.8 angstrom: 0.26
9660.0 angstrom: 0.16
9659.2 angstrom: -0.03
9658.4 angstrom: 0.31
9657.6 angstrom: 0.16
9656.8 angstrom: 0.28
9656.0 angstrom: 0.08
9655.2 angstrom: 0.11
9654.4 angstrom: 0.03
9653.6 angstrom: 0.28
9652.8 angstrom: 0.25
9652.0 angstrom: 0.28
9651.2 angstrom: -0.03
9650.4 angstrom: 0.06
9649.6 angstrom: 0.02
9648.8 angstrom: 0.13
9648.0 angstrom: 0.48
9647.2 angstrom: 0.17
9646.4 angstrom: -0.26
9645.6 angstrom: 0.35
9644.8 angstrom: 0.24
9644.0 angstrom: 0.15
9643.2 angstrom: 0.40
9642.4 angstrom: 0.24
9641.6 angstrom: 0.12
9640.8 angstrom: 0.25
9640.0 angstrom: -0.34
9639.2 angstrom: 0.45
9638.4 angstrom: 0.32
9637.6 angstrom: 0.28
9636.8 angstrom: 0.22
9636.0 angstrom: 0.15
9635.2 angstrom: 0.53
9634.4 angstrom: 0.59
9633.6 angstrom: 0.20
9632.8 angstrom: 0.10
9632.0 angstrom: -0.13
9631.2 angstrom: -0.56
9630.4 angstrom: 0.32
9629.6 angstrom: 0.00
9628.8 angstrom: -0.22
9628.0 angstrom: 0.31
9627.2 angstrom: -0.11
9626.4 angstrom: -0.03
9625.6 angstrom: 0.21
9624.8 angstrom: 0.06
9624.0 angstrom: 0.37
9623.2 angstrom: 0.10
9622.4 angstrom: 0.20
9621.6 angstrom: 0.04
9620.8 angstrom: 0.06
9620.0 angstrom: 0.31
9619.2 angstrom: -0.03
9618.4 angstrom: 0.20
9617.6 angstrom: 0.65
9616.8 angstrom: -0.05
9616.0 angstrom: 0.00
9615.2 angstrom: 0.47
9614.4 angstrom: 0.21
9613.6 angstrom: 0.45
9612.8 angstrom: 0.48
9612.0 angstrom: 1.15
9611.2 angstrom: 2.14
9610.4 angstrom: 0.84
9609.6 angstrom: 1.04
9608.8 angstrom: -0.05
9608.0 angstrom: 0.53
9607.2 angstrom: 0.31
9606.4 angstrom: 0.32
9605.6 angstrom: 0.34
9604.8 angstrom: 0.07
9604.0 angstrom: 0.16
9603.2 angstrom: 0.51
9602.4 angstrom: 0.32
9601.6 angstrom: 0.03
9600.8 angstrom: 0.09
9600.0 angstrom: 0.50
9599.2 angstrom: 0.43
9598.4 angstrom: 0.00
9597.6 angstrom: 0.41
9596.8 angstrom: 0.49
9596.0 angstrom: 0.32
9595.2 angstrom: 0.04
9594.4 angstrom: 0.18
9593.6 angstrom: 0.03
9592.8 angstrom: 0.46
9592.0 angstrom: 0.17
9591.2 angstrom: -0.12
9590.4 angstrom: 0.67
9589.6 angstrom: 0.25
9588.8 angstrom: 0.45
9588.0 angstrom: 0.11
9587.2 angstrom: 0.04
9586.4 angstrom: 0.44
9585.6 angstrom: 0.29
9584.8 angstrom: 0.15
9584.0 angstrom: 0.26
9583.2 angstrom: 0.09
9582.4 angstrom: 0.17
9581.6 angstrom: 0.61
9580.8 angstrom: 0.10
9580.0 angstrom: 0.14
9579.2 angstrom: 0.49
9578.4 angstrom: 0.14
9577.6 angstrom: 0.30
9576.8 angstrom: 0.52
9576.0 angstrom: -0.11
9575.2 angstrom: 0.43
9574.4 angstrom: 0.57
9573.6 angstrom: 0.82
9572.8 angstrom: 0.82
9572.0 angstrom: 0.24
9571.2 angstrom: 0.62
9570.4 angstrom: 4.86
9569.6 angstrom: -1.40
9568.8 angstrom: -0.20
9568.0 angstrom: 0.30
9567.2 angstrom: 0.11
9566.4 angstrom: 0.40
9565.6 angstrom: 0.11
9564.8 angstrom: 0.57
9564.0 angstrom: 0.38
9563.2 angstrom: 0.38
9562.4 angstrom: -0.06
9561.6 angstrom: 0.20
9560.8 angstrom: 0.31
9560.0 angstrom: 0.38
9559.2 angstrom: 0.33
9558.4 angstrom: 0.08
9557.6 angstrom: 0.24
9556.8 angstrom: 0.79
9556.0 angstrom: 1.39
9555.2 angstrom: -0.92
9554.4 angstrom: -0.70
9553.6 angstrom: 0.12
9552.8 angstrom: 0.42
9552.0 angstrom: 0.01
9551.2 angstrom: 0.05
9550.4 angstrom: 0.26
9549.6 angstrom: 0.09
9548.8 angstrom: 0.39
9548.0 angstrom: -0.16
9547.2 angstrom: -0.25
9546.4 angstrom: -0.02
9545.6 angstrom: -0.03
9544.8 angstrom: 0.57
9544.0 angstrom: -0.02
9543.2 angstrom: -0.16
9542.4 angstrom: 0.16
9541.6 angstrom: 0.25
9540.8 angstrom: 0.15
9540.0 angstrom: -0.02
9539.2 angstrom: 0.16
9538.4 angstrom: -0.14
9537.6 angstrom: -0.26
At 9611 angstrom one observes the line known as [O III]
